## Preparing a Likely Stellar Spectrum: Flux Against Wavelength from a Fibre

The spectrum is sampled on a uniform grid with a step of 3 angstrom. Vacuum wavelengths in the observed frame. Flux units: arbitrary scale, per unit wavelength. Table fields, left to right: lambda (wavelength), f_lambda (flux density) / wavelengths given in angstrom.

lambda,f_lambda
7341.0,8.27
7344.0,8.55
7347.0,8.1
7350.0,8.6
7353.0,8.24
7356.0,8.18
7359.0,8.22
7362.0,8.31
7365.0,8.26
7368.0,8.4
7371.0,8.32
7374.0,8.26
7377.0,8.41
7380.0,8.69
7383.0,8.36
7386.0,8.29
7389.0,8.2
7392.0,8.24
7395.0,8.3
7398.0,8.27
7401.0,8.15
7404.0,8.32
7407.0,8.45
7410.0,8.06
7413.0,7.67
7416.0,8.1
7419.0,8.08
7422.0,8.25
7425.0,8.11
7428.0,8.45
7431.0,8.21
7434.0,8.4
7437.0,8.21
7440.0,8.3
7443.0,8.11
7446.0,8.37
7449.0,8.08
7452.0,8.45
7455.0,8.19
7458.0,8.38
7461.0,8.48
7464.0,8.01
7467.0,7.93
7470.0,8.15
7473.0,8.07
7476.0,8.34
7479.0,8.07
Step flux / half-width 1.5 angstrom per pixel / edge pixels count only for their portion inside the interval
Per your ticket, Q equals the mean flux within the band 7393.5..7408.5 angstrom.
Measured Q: 8.3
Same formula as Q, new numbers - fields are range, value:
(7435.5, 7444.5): 8.21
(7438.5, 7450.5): 8.22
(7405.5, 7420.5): 8.07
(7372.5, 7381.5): 8.45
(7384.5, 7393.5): 8.24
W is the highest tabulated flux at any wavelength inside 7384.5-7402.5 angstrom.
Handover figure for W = 8.3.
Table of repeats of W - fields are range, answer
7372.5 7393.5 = 8.69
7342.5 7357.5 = 8.6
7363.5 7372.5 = 8.4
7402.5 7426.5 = 8.45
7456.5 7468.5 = 8.48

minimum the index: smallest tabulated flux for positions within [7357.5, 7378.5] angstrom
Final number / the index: 8.22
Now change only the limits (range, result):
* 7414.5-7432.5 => 8.08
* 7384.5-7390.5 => 8.2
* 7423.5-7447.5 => 8.11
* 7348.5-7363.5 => 8.18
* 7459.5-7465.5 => 8.01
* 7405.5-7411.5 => 8.06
